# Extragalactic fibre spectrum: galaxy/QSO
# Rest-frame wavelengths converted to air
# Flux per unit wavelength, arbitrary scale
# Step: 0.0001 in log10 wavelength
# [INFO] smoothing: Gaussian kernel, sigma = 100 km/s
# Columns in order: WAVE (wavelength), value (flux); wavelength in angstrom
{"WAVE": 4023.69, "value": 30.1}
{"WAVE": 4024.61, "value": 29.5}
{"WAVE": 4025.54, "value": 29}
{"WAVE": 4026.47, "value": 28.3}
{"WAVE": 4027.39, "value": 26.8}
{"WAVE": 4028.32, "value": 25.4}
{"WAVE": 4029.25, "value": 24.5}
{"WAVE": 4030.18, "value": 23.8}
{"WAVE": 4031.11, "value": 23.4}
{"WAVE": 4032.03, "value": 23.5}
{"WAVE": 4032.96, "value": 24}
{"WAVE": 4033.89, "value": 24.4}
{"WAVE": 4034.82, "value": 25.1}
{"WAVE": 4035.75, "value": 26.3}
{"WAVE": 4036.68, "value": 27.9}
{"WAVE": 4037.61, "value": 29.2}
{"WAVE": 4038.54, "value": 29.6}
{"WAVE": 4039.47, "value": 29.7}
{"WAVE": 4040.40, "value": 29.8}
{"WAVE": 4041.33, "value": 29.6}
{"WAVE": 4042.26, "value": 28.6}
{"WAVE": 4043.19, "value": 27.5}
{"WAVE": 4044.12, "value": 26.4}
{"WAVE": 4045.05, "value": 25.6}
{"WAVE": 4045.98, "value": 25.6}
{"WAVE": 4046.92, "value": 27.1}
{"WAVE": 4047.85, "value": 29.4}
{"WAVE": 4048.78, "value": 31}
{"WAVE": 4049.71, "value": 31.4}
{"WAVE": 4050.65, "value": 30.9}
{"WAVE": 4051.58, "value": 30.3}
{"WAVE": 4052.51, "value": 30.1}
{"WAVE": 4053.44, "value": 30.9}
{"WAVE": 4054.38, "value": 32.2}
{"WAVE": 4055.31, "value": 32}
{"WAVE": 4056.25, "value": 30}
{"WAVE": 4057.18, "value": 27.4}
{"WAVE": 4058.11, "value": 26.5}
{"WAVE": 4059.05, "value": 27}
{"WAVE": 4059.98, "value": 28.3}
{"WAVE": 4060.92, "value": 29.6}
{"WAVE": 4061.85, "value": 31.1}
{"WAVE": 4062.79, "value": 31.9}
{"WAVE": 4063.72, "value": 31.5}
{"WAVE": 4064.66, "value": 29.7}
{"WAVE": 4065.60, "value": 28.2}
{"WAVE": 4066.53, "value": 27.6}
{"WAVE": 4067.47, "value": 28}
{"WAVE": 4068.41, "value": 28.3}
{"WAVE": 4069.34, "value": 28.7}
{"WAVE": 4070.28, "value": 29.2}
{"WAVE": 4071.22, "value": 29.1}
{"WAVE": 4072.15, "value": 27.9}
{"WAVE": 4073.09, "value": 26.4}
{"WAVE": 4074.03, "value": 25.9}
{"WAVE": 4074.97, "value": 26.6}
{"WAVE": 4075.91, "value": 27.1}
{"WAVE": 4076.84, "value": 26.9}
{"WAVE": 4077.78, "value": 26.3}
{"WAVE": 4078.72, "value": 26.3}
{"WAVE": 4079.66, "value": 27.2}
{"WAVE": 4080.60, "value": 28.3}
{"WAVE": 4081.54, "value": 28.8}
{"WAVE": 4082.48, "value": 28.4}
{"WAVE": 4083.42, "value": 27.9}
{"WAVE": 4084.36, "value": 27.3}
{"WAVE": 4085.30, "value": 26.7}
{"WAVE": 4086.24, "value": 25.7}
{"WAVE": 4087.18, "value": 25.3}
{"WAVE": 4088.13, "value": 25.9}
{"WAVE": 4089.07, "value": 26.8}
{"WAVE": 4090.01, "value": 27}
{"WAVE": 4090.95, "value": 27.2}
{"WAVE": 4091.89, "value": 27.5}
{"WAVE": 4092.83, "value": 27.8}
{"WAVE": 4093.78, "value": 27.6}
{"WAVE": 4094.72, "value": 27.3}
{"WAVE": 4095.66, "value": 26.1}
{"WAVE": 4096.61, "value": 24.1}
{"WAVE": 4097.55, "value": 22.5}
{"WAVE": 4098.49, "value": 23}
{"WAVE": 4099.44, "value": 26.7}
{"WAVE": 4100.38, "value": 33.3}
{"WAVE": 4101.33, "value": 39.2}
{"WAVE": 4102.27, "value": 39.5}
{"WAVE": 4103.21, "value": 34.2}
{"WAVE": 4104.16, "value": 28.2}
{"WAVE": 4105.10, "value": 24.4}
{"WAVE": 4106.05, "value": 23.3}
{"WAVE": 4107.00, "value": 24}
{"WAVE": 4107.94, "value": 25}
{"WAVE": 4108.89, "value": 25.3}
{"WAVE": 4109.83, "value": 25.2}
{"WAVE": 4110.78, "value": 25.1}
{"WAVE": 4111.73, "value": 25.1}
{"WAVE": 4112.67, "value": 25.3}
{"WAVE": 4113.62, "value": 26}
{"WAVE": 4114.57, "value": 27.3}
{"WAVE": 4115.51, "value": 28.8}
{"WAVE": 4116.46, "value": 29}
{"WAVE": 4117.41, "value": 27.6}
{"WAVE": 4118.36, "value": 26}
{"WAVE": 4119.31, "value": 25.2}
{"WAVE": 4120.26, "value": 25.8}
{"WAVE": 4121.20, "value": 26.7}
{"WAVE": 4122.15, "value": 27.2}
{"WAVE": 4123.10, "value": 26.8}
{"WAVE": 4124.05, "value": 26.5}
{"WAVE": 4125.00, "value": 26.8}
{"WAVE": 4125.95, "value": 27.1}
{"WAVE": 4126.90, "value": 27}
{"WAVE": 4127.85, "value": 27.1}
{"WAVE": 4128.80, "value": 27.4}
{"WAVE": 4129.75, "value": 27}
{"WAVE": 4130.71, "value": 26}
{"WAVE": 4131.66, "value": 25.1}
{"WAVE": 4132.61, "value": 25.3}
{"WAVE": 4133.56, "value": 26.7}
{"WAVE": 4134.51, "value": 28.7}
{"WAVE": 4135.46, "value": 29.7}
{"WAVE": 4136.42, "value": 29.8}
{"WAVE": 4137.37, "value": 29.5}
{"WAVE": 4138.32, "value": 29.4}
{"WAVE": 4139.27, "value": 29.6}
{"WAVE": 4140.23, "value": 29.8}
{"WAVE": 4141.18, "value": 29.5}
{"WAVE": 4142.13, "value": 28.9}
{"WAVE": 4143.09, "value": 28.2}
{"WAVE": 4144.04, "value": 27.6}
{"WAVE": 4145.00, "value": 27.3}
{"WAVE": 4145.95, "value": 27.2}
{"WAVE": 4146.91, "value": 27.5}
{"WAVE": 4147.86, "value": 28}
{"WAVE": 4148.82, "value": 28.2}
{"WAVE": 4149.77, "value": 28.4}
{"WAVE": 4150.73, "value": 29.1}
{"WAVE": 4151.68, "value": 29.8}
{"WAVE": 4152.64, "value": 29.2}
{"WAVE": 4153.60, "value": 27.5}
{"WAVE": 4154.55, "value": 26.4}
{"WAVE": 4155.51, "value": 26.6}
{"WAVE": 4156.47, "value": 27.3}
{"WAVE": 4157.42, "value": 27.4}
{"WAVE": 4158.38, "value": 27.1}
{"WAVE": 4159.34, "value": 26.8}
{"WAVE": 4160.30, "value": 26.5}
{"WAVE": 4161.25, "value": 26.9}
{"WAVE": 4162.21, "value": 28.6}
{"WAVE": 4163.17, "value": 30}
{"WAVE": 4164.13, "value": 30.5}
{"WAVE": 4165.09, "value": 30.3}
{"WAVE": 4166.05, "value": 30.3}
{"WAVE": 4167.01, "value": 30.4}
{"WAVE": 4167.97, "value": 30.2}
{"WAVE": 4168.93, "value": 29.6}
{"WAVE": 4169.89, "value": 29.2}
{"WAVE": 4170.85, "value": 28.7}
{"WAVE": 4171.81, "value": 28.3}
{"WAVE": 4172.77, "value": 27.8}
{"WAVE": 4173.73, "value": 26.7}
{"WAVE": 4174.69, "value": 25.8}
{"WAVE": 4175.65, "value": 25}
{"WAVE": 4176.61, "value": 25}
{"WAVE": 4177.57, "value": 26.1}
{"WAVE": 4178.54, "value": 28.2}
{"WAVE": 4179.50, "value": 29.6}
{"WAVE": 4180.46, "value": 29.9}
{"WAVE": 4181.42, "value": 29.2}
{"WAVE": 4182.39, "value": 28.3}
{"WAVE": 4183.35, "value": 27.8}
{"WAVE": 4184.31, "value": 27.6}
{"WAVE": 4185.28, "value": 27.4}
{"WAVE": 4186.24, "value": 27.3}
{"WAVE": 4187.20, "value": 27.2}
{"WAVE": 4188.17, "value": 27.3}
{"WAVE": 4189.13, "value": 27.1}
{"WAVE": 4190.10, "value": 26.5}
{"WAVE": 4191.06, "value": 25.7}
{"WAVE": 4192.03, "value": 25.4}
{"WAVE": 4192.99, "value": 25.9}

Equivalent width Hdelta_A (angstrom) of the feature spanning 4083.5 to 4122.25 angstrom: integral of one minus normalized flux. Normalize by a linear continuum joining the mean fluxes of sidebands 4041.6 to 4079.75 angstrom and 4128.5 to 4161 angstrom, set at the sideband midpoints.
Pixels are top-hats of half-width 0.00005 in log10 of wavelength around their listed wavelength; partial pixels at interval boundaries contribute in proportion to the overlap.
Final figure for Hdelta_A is 1.56 angstrom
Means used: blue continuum 28.6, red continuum 27.9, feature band 27.1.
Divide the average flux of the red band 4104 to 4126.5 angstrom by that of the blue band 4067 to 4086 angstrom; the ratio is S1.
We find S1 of 0.9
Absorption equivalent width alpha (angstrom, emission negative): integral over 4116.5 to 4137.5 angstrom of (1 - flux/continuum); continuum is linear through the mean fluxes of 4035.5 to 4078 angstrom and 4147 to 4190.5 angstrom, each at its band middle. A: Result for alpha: 0.92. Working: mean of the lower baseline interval 28.7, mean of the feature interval 27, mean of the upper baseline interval 28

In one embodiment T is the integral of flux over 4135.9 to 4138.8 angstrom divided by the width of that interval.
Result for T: 29.6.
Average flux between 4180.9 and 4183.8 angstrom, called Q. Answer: 28.4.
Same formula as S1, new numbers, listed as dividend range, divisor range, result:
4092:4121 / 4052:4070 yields 0.93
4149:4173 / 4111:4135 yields 1.07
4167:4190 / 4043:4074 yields 0.96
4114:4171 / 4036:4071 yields 0.96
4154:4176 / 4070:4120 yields 1.03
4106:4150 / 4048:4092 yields 0.96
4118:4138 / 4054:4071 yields 0.92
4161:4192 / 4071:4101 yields 1.04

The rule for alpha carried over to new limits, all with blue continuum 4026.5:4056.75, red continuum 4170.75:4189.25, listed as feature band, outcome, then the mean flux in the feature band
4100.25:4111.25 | -0.4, 28.7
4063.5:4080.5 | 0.0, 27.8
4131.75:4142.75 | -0.4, 28.7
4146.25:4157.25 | -0.2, 28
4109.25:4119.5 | 0.5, 26.4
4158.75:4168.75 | -0.5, 29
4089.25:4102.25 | -0.1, 28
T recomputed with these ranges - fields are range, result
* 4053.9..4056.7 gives 31.3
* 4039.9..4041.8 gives 29.7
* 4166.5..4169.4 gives 30.1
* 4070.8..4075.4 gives 27.2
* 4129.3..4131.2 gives 26.4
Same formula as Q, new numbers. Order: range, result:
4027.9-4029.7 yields 24.9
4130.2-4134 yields 25.7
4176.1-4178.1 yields 25.5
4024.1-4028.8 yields 27.8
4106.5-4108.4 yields 24.5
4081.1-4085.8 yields 27.8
